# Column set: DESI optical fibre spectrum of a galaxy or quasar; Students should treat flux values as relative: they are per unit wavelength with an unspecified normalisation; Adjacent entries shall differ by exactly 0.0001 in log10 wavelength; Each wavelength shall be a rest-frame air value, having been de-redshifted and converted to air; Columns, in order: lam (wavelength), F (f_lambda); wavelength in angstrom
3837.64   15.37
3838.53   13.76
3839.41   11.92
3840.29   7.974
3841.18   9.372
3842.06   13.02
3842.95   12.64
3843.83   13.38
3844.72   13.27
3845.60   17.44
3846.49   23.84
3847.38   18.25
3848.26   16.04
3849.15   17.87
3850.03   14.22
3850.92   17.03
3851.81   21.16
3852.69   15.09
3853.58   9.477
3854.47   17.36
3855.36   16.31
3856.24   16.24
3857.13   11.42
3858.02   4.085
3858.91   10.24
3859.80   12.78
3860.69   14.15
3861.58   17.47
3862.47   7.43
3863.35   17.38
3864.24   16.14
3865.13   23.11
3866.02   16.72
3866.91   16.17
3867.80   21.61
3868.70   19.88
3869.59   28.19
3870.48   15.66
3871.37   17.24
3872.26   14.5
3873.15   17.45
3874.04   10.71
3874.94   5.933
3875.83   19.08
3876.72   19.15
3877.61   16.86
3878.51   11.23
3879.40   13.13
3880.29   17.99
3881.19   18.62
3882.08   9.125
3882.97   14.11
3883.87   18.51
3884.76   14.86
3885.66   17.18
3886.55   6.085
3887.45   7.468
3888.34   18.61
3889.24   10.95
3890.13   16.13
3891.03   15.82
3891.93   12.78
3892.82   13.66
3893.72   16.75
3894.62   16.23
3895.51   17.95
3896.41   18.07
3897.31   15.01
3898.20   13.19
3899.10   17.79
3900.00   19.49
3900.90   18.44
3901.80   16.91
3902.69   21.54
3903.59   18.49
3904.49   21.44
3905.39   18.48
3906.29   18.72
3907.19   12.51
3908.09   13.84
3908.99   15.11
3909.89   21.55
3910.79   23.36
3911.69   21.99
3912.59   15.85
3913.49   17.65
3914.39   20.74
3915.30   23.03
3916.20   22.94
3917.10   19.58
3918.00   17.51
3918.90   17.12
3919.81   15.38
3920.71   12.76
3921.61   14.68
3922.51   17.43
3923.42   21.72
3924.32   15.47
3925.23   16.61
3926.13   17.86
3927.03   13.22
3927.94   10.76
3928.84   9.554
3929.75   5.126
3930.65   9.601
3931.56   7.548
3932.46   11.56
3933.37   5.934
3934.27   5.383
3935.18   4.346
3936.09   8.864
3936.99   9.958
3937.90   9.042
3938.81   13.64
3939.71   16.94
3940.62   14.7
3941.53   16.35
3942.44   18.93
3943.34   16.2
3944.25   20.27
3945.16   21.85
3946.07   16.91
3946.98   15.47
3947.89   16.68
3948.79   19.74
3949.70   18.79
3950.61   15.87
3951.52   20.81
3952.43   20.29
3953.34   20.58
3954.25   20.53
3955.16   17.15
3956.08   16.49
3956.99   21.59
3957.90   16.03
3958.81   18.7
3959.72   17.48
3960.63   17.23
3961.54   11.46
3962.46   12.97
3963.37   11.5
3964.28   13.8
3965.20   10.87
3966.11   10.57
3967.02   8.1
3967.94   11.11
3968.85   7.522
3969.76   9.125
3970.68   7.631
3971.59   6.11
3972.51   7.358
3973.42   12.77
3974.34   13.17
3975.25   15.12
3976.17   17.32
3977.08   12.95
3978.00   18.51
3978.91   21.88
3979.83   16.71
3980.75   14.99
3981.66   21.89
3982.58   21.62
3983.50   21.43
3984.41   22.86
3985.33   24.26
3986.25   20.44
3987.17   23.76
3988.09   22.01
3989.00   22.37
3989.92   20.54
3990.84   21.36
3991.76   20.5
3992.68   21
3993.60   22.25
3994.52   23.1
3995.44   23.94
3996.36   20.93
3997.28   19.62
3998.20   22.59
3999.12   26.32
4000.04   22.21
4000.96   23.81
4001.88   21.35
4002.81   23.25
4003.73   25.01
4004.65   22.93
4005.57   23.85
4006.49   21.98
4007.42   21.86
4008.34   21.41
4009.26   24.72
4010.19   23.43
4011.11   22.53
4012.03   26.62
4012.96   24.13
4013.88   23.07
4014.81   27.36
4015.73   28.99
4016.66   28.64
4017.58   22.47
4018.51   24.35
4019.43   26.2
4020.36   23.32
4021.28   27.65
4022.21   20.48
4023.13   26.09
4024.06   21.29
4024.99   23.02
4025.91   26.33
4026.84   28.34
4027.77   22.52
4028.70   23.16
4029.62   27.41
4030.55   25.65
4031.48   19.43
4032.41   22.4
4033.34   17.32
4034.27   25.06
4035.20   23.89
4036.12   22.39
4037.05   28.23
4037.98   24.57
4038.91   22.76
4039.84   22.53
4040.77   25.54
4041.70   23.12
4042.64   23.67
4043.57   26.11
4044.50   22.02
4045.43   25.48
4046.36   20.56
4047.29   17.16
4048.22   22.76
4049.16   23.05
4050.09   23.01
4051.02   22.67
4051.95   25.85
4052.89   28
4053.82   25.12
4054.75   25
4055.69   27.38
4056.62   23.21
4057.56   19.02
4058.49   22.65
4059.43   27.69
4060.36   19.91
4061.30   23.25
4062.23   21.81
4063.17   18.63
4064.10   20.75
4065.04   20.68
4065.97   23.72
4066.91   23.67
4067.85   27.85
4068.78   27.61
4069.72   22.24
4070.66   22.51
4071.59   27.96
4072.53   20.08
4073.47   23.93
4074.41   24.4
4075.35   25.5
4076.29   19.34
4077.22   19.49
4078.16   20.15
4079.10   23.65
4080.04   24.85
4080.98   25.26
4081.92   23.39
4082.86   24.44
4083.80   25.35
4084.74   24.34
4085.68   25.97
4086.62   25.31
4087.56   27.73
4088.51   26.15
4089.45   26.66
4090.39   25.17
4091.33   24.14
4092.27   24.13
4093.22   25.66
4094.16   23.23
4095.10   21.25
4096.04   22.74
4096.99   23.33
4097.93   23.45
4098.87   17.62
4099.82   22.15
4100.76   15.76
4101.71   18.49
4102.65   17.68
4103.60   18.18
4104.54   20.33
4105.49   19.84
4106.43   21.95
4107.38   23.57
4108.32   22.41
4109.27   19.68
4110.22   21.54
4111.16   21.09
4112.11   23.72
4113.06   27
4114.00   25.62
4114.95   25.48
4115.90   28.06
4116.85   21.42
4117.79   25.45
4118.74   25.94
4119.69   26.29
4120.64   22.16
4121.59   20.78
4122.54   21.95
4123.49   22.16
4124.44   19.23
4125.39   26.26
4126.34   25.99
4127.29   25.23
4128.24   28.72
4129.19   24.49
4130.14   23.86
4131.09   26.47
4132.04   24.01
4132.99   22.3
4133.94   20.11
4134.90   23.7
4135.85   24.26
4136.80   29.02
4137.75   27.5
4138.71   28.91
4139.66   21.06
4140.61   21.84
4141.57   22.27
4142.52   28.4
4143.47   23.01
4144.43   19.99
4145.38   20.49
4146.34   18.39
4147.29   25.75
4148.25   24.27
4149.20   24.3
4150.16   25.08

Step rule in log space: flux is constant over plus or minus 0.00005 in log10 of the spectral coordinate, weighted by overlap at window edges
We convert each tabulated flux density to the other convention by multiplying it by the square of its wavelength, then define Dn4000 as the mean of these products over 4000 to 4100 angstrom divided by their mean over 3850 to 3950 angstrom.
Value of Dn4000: 1.7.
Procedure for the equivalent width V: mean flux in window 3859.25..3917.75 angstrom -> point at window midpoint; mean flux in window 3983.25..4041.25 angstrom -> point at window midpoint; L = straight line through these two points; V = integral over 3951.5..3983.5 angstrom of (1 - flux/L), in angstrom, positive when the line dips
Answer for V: 9.2 angstrom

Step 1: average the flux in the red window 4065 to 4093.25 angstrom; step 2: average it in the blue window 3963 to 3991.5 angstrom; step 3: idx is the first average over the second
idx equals 1.53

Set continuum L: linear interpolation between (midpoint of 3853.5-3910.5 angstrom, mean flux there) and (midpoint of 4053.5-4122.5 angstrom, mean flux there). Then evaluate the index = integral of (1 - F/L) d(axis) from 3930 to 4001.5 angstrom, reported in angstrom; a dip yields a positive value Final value 9.2 angstrom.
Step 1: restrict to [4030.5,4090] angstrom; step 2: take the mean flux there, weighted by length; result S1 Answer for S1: 23.6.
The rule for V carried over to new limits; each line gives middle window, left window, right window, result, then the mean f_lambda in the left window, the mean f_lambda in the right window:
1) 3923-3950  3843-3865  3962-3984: 0.8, 15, 13.6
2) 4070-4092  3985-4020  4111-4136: -0.3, 23.3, 24.2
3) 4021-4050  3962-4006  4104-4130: -4.8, 18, 23.6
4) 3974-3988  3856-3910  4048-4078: 0.4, 15.7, 23.4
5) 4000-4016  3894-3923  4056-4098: -1.9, 18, 23.6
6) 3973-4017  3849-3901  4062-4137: -4.7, 15.3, 23.3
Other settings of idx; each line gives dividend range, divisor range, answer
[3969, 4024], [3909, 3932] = 1.29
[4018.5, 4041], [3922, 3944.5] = 1.90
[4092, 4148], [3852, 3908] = 1.48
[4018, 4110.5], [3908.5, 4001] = 1.41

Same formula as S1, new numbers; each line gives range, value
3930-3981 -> 14.1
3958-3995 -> 16.4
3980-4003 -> 21.9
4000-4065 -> 23.7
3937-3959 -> 17.5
